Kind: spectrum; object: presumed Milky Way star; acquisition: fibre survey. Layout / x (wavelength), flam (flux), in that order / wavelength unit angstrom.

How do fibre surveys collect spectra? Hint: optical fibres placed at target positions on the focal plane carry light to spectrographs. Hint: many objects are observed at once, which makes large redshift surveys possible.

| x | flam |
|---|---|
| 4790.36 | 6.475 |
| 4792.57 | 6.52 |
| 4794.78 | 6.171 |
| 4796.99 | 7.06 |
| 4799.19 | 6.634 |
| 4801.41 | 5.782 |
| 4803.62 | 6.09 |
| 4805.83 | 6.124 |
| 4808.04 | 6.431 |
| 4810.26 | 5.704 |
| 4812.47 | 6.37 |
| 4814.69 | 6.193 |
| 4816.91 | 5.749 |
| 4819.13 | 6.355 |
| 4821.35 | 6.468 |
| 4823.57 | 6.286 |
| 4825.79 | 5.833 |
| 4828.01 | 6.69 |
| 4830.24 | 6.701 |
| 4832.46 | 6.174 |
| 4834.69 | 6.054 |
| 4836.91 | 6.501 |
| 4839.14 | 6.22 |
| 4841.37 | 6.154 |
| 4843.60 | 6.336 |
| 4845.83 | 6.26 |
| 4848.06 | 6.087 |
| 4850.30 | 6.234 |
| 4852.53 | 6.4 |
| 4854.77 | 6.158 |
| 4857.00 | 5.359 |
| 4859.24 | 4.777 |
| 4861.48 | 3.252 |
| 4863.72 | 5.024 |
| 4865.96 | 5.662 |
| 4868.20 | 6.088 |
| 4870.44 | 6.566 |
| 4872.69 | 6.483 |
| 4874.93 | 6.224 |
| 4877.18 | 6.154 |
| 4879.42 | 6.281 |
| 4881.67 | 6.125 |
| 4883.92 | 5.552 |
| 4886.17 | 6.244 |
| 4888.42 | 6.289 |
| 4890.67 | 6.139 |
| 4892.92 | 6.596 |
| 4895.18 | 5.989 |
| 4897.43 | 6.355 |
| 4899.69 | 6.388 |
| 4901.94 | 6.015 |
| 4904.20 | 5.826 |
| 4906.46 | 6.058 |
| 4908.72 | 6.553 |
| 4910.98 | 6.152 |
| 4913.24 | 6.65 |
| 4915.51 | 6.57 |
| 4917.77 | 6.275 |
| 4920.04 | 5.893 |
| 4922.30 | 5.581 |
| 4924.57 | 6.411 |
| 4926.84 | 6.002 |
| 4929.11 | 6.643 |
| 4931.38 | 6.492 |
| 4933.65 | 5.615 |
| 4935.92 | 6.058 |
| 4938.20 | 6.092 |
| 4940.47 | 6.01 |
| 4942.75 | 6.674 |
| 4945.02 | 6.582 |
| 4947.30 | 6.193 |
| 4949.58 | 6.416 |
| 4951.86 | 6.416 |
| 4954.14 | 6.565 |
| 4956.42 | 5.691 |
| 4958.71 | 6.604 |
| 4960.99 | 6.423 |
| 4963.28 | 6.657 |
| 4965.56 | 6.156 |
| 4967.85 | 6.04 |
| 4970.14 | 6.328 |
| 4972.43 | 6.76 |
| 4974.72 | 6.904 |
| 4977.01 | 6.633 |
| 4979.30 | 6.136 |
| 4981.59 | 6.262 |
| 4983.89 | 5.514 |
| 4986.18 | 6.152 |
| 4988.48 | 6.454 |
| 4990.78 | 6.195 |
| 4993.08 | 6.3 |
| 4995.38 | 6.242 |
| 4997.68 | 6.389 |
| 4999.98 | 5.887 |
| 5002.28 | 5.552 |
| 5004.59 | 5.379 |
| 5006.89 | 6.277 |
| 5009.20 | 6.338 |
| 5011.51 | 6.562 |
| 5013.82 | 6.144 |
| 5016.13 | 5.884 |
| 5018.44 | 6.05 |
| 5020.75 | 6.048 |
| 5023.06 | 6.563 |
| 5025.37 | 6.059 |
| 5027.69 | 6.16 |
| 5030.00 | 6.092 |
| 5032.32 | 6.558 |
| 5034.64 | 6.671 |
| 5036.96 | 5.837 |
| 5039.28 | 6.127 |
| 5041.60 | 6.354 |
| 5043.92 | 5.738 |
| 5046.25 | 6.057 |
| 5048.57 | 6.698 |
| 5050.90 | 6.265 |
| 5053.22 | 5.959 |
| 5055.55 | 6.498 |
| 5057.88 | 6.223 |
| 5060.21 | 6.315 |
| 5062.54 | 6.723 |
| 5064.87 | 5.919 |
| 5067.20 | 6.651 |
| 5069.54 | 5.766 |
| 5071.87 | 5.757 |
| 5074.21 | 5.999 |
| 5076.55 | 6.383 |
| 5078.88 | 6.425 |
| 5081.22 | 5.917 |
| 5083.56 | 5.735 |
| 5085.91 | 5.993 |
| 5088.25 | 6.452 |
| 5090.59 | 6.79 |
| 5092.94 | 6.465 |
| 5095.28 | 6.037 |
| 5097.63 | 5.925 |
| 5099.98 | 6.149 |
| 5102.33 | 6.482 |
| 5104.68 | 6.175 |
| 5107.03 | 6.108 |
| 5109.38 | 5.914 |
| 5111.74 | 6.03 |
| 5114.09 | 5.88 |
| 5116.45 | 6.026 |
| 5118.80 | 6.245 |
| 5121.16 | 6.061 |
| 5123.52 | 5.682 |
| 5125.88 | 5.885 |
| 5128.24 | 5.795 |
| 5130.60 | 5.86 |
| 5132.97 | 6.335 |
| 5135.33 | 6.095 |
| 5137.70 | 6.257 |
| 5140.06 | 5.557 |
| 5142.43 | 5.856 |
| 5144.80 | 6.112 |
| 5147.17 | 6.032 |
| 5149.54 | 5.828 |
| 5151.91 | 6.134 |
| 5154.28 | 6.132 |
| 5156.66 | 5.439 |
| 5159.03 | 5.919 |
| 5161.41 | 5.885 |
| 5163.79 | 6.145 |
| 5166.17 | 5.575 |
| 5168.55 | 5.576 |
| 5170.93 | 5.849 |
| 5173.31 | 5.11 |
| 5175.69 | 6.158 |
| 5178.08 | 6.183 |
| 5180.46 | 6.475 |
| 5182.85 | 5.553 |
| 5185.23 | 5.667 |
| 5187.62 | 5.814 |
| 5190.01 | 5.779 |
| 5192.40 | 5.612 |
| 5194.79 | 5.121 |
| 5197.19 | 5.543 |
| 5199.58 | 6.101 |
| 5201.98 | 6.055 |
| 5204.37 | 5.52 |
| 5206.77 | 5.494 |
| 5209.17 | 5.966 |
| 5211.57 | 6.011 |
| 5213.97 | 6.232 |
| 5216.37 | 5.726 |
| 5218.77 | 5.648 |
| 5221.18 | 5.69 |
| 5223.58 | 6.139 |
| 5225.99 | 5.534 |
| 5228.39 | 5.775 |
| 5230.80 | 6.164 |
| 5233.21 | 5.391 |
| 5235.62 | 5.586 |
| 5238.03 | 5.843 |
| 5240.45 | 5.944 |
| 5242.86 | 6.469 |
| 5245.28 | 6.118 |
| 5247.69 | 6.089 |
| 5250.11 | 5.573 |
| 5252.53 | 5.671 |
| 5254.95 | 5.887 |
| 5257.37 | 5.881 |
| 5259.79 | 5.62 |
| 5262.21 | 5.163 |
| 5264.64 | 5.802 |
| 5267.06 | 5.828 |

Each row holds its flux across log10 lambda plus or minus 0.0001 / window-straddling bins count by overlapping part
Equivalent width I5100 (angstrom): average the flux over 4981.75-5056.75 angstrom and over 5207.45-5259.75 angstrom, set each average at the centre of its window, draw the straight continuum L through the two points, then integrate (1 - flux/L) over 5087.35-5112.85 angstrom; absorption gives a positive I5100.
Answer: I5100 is -0.8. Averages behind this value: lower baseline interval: 6.16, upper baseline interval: 5.86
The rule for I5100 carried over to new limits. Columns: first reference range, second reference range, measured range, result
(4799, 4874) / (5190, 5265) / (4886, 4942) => -2.05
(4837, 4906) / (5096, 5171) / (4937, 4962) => -1.48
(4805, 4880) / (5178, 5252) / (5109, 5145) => -0.59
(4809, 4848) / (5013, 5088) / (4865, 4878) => 0.04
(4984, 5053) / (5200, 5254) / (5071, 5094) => -0.50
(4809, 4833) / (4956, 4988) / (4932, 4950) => 0.28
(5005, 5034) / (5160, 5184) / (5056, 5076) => -0.27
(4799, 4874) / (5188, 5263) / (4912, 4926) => -0.58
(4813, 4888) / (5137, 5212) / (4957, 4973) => -1.17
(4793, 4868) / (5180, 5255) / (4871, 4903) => -1.07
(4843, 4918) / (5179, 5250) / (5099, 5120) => -0.79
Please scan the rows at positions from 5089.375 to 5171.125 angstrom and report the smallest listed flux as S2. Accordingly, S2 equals 5.439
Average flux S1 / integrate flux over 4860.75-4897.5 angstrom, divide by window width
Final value 5.96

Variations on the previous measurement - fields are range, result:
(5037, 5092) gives 6.2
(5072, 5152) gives 6.07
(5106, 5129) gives 5.96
